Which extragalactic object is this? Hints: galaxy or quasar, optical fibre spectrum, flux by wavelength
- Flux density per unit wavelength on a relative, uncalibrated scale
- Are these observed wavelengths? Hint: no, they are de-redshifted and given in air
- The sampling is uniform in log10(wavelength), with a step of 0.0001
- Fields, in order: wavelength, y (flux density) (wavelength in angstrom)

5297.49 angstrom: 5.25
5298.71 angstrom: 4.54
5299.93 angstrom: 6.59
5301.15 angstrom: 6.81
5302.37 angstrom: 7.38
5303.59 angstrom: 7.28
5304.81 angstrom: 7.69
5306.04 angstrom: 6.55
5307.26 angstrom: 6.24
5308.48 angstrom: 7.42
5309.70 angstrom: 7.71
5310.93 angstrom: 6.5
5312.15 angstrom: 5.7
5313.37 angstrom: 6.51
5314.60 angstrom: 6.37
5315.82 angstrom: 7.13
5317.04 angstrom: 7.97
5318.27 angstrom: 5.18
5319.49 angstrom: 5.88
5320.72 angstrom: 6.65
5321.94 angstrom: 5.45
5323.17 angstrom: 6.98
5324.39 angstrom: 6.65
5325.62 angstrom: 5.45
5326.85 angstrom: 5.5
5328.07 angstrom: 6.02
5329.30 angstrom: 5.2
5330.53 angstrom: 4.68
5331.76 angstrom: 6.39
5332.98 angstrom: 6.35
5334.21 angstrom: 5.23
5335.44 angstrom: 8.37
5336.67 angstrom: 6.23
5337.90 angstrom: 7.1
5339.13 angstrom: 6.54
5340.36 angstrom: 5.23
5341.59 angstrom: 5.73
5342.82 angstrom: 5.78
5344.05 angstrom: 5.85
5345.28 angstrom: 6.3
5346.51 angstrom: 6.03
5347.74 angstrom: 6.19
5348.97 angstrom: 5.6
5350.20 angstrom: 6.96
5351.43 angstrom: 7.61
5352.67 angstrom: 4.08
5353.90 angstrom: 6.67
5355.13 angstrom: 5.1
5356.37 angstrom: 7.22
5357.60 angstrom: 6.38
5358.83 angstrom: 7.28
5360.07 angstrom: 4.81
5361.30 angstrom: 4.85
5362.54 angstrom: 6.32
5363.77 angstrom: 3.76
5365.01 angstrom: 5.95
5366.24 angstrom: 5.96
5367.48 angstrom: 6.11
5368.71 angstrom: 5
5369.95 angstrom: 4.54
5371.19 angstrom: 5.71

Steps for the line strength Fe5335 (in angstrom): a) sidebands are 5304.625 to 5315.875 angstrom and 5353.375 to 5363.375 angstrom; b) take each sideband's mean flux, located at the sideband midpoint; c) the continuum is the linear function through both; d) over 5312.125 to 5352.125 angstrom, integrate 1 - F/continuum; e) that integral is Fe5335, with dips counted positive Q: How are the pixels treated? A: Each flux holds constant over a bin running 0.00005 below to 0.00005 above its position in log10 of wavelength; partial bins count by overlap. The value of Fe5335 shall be 1.2 angstrom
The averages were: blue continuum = 6.73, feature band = 6.21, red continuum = 6.02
